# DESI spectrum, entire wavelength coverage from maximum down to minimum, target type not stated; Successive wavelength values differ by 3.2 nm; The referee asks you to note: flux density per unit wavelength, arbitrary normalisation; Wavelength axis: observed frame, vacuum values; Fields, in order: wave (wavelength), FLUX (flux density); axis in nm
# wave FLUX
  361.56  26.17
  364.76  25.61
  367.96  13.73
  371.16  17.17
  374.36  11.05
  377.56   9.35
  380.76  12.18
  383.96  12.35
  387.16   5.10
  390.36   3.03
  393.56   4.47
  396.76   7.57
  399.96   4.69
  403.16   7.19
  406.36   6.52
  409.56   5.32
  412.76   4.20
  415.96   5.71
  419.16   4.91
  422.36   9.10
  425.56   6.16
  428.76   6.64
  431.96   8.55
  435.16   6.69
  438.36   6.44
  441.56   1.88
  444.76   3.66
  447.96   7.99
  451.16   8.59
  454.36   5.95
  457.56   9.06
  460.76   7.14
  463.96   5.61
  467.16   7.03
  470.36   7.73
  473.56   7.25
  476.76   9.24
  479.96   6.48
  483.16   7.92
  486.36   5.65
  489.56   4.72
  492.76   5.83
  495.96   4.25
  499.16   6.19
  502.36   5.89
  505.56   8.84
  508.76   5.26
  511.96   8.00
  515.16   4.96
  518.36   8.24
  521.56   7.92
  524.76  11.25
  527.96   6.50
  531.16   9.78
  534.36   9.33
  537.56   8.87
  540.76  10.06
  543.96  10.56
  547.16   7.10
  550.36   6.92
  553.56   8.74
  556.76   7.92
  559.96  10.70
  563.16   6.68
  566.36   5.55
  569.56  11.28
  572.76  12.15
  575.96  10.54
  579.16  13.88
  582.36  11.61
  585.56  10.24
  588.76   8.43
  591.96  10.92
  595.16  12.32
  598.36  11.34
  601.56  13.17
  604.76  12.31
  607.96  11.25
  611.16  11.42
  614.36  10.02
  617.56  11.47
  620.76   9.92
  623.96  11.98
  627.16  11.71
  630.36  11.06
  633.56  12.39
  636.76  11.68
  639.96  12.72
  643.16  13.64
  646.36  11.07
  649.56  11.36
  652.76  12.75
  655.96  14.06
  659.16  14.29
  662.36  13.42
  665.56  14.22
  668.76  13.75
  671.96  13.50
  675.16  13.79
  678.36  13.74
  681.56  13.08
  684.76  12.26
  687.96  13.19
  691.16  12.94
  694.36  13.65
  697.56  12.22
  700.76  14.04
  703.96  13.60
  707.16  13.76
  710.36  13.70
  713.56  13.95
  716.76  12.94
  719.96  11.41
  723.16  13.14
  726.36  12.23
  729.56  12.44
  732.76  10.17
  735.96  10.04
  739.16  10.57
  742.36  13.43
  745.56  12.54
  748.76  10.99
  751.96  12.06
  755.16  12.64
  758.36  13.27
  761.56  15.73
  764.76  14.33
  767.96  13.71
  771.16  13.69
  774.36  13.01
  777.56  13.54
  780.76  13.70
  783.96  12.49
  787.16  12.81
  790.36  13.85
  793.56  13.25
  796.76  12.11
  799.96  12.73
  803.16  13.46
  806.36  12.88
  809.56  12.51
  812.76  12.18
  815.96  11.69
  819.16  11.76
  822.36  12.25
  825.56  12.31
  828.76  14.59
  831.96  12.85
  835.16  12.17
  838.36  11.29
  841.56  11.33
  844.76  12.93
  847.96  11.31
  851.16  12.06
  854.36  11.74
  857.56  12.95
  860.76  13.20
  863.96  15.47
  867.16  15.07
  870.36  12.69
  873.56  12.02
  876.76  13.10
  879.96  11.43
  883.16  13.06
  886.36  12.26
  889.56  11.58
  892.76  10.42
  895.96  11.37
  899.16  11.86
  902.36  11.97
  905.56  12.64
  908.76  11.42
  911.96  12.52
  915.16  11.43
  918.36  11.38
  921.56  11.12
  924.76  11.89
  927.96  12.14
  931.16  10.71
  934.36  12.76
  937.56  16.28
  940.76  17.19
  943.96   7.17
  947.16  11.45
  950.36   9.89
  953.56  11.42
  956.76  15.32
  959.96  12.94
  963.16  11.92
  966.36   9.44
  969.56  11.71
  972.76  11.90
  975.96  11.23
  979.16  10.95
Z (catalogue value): 0.43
